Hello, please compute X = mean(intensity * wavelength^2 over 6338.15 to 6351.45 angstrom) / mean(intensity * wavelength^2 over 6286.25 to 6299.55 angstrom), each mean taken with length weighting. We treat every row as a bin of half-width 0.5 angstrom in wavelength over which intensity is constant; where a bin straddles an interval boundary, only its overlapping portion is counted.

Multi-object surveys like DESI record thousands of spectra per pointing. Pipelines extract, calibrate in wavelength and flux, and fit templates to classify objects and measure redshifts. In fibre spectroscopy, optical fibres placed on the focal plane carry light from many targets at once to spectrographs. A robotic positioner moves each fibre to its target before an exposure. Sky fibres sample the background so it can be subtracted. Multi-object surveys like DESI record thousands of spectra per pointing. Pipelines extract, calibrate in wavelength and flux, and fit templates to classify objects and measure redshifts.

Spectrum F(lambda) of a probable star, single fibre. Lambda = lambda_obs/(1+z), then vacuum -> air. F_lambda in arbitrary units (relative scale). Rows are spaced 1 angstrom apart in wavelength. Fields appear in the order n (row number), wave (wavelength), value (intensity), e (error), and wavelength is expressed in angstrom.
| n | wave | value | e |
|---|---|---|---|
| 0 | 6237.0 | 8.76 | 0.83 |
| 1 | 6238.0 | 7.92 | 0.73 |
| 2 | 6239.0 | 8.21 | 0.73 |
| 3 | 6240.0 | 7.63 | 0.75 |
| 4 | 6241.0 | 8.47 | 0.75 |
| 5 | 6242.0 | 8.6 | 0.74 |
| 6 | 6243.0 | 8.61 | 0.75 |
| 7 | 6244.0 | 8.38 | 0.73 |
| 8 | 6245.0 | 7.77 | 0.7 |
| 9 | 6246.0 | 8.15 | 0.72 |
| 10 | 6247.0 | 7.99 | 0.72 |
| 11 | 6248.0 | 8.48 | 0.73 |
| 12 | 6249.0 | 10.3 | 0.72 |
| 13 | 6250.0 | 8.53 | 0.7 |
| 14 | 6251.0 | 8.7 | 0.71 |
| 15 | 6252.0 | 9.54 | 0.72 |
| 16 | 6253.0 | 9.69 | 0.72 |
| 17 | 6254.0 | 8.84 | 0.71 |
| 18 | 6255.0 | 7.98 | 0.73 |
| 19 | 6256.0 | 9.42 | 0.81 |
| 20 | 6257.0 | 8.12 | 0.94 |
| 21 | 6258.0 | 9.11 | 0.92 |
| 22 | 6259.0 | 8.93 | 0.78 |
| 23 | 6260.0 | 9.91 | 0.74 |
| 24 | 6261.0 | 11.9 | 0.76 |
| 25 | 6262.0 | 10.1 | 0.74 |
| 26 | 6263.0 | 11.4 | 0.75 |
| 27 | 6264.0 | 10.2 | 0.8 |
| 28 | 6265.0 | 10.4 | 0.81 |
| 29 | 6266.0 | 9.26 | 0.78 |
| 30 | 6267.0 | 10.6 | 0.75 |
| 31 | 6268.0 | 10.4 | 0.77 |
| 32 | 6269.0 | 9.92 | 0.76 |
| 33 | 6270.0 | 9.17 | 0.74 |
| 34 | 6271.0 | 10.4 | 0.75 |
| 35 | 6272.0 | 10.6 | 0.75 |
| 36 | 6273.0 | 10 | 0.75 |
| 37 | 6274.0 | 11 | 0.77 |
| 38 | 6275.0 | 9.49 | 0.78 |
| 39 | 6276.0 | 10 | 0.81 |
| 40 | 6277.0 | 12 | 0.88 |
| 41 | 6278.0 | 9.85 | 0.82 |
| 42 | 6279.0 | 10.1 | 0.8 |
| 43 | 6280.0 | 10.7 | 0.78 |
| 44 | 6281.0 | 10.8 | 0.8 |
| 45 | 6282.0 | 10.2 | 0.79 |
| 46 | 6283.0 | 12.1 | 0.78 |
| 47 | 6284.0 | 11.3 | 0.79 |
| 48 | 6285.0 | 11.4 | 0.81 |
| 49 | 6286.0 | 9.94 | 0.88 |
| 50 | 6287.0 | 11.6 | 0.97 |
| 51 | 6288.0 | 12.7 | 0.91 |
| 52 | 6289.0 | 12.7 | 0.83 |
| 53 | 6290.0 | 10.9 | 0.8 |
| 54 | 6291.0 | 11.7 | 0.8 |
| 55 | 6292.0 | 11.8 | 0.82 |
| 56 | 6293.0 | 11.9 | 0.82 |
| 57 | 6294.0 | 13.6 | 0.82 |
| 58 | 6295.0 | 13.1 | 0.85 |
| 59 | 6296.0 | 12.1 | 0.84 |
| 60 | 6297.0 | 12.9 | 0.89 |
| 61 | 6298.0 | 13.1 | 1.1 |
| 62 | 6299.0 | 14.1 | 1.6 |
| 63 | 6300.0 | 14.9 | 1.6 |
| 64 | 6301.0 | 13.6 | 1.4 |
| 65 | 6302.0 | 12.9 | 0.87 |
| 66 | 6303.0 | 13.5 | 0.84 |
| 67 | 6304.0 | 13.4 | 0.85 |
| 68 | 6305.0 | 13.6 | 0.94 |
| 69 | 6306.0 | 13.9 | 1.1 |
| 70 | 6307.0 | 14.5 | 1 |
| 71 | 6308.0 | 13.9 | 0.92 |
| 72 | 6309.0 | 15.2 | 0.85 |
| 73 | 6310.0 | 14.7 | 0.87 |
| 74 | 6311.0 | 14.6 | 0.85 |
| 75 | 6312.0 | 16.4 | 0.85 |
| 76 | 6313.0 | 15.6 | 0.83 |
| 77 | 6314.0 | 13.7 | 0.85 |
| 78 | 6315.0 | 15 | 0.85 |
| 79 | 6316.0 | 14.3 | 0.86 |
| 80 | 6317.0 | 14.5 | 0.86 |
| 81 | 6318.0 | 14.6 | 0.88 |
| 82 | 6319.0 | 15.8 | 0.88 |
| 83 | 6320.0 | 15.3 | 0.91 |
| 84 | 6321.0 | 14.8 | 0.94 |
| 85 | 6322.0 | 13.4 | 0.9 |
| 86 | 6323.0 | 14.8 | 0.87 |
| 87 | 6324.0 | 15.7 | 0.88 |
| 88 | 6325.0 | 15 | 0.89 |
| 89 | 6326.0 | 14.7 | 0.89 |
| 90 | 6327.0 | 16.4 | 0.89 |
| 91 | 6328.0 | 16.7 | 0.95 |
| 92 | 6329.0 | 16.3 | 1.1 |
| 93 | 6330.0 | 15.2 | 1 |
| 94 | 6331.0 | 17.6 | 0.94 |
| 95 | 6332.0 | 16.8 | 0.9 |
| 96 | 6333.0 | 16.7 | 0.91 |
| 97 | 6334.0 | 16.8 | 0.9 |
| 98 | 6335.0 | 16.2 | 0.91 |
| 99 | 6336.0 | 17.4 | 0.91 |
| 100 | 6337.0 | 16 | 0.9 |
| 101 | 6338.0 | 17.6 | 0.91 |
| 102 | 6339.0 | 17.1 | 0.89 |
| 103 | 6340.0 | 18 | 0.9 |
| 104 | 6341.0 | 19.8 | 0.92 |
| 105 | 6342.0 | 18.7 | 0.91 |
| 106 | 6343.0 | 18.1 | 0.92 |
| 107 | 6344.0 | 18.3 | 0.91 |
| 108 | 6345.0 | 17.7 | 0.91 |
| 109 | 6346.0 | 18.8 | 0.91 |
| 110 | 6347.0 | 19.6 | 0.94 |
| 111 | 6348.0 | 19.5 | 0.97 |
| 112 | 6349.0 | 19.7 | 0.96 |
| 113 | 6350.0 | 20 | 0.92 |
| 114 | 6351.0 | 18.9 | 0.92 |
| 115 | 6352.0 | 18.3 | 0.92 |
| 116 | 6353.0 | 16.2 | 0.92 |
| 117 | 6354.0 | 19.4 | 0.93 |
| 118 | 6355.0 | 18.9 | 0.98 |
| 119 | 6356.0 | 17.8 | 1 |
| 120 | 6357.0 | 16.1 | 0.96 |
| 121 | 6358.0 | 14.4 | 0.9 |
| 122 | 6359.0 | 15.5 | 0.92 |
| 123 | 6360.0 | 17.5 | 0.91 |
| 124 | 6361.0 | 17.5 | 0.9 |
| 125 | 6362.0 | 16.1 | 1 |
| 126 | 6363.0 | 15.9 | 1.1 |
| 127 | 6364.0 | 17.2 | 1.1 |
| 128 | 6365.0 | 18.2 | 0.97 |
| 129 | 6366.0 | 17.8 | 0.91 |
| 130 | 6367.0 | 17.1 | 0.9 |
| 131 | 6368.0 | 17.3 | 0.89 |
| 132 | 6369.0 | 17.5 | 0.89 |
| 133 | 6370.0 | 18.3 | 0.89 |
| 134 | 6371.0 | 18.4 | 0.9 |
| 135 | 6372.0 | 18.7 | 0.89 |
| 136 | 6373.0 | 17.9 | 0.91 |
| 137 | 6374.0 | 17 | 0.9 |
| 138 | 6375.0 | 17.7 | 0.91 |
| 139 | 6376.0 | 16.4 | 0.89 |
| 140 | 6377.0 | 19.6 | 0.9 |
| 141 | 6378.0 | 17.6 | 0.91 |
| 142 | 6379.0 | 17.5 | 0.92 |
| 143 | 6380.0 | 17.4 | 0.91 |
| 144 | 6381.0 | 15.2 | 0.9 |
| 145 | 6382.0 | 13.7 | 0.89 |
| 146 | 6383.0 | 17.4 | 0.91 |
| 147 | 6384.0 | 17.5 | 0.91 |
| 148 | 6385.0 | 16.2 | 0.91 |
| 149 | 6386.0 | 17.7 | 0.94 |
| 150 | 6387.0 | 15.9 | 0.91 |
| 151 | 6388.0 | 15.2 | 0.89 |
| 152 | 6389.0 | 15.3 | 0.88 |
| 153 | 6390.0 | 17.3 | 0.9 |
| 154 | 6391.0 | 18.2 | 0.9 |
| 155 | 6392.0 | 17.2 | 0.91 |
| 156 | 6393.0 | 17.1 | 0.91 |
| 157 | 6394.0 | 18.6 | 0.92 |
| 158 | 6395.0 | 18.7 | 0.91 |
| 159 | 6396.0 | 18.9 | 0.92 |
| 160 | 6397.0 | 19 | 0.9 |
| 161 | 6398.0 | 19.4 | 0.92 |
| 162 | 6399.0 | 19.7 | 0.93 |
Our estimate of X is 1.53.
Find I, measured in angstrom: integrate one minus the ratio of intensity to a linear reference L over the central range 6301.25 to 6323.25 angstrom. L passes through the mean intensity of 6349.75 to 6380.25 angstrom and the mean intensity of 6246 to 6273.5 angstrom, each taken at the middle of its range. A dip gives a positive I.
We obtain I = -1.5 angstrom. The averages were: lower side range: 9.6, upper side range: 17.5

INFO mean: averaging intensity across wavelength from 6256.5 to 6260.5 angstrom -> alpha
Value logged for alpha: 9.02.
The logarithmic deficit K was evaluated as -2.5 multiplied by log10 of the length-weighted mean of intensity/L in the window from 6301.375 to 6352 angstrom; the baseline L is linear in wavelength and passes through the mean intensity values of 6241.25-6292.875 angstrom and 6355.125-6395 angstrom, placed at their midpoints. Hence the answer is -0.16 mag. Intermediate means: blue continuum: 10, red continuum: 17.1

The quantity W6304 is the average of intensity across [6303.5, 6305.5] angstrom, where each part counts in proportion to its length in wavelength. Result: 13.5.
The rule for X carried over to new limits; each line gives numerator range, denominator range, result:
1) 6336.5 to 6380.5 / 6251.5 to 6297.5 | 1.72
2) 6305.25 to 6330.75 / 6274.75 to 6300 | 1.30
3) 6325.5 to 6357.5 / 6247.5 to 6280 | 1.84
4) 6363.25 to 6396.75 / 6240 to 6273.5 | 1.92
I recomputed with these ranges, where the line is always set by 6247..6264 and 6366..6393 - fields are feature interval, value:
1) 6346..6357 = -2.4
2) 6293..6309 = -1.7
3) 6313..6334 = -2.7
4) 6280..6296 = -0.3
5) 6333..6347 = -2.9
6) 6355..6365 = -0.5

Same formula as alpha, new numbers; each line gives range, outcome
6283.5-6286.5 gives 10.9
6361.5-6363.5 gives 16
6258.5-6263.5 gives 10.4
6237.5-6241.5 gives 8.06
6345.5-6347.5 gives 19.2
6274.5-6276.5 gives 9.75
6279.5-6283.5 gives 10.9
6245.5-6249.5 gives 8.73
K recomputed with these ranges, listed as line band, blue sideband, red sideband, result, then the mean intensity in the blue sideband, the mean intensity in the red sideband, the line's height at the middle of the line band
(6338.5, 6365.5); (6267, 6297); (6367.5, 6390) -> -0.16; 11.1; 17.1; 15.4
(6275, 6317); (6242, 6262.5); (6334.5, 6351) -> 0.06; 9.01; 18.3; 13.5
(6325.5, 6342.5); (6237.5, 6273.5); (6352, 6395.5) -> -0.17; 9.27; 17.2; 14.5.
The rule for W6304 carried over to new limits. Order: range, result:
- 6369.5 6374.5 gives 18.1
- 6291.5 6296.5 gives 12.5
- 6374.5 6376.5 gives 17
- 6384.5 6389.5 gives 16.1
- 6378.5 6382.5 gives 15.9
